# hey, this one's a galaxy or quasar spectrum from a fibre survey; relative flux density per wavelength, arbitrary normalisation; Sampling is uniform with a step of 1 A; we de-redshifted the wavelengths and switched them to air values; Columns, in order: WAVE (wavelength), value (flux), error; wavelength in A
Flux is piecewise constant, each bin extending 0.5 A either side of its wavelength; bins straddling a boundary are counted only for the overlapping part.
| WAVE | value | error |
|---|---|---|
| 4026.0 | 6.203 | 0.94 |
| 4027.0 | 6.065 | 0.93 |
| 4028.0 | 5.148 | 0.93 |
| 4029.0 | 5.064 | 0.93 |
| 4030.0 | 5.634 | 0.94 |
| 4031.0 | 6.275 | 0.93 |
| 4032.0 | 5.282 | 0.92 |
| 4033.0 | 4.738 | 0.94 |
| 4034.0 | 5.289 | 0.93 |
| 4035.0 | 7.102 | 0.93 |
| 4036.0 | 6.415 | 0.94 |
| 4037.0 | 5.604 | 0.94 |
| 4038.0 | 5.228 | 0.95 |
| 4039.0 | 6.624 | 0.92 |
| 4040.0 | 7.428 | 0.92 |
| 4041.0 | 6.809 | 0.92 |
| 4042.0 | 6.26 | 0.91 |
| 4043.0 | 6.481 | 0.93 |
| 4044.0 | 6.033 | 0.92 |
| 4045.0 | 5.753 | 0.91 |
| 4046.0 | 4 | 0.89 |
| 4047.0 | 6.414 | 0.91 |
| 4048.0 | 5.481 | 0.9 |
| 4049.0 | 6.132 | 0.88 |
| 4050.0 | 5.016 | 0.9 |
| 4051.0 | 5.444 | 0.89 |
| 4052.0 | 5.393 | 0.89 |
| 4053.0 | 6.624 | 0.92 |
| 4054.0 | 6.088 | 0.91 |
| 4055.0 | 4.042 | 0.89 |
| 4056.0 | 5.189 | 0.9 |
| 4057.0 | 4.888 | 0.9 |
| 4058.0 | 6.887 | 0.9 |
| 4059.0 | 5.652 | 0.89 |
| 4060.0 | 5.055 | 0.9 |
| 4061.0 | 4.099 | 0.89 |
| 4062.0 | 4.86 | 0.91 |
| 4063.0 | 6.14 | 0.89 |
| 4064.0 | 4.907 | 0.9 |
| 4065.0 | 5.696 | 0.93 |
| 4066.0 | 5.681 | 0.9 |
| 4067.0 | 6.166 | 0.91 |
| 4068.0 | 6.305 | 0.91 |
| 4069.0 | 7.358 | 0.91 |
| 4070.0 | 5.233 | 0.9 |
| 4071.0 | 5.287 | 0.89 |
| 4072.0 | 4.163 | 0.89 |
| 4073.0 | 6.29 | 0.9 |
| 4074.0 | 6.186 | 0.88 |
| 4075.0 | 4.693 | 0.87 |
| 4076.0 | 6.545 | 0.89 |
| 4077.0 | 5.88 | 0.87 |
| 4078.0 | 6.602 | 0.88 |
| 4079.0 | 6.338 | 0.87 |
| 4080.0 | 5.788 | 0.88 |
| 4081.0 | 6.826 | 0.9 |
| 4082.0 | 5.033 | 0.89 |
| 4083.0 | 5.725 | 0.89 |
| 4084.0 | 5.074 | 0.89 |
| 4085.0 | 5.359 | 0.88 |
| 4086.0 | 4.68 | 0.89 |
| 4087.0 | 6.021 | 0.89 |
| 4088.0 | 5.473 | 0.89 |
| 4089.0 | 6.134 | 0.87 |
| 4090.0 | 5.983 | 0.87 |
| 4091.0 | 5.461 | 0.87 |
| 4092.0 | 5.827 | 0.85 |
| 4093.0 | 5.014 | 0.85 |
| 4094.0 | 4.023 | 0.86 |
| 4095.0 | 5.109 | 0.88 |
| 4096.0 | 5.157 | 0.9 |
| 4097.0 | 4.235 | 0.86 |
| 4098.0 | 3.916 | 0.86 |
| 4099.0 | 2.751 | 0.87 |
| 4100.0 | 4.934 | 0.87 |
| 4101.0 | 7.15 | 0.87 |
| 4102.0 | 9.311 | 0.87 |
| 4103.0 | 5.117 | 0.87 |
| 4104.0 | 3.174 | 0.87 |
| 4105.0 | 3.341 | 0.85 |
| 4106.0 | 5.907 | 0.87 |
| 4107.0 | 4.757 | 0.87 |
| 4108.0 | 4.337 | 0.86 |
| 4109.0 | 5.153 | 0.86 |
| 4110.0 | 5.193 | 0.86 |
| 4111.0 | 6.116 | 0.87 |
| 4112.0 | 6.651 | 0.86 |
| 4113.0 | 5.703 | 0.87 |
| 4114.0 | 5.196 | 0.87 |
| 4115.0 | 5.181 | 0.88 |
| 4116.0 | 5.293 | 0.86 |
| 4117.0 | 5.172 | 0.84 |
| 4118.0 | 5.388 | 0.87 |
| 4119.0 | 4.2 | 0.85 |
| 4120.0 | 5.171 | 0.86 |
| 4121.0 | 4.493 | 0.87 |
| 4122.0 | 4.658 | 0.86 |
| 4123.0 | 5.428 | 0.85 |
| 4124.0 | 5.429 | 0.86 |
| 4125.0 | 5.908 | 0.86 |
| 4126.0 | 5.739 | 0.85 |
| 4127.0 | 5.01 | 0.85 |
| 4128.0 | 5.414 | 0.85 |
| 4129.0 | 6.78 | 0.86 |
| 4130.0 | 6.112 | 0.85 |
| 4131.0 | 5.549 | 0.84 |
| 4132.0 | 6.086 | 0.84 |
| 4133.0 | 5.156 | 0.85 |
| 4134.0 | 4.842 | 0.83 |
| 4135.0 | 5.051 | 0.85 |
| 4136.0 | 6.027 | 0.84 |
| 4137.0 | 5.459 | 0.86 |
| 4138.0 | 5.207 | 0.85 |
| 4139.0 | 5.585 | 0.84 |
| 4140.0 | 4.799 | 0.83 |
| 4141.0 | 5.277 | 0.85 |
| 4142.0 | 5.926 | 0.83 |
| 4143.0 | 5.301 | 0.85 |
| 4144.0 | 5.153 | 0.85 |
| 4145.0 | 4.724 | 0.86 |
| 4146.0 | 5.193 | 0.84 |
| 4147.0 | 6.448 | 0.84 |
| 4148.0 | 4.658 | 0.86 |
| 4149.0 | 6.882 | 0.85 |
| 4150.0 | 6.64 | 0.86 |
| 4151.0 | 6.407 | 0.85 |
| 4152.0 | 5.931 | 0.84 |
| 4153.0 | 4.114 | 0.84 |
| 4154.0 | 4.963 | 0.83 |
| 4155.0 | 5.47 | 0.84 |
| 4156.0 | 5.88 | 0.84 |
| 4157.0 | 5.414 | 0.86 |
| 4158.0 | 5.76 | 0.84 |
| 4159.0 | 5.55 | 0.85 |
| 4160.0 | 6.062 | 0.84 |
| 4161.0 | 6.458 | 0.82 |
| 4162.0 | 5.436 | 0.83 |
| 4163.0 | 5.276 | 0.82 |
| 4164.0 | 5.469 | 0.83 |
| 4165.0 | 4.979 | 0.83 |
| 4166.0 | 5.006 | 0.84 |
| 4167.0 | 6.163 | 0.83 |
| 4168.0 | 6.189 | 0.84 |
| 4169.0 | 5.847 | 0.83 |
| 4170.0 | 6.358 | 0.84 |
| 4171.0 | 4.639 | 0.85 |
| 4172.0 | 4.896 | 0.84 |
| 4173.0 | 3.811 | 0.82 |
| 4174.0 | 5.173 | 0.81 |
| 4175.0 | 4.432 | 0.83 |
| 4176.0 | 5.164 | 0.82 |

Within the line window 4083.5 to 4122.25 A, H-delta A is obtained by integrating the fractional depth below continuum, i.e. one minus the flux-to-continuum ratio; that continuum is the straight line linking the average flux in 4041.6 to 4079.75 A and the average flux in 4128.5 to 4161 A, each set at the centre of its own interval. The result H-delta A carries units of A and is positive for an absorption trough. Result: 3.1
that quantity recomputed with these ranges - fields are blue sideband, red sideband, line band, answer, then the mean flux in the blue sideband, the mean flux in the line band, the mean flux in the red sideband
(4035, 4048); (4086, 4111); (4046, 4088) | 0.38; 6.1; 5.62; 5.16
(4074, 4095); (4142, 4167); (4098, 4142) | 2.16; 5.63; 5.32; 5.57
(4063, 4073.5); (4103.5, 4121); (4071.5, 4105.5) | 0.16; 5.73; 5.39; 5.04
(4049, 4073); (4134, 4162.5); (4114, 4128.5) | 0.95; 5.52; 5.18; 5.55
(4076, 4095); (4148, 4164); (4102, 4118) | 1.22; 5.64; 5.23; 5.71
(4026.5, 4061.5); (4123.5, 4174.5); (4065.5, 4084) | -0.73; 5.7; 5.87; 5.52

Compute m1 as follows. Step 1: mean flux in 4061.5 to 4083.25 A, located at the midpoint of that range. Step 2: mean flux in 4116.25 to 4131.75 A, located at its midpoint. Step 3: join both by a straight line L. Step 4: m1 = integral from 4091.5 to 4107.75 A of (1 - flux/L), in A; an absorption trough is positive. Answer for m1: 1.76 A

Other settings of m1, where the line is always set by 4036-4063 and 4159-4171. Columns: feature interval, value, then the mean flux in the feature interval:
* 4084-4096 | 0.7 A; 5.35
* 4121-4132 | 0.2 A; 5.57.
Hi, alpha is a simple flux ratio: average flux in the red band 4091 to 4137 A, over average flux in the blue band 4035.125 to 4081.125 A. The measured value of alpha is 0.9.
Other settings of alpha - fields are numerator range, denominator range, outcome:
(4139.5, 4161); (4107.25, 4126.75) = 1.06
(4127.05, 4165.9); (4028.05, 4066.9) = 0.98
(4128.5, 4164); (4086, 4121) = 1.07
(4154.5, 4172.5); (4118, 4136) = 1.04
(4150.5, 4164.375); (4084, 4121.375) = 1.08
